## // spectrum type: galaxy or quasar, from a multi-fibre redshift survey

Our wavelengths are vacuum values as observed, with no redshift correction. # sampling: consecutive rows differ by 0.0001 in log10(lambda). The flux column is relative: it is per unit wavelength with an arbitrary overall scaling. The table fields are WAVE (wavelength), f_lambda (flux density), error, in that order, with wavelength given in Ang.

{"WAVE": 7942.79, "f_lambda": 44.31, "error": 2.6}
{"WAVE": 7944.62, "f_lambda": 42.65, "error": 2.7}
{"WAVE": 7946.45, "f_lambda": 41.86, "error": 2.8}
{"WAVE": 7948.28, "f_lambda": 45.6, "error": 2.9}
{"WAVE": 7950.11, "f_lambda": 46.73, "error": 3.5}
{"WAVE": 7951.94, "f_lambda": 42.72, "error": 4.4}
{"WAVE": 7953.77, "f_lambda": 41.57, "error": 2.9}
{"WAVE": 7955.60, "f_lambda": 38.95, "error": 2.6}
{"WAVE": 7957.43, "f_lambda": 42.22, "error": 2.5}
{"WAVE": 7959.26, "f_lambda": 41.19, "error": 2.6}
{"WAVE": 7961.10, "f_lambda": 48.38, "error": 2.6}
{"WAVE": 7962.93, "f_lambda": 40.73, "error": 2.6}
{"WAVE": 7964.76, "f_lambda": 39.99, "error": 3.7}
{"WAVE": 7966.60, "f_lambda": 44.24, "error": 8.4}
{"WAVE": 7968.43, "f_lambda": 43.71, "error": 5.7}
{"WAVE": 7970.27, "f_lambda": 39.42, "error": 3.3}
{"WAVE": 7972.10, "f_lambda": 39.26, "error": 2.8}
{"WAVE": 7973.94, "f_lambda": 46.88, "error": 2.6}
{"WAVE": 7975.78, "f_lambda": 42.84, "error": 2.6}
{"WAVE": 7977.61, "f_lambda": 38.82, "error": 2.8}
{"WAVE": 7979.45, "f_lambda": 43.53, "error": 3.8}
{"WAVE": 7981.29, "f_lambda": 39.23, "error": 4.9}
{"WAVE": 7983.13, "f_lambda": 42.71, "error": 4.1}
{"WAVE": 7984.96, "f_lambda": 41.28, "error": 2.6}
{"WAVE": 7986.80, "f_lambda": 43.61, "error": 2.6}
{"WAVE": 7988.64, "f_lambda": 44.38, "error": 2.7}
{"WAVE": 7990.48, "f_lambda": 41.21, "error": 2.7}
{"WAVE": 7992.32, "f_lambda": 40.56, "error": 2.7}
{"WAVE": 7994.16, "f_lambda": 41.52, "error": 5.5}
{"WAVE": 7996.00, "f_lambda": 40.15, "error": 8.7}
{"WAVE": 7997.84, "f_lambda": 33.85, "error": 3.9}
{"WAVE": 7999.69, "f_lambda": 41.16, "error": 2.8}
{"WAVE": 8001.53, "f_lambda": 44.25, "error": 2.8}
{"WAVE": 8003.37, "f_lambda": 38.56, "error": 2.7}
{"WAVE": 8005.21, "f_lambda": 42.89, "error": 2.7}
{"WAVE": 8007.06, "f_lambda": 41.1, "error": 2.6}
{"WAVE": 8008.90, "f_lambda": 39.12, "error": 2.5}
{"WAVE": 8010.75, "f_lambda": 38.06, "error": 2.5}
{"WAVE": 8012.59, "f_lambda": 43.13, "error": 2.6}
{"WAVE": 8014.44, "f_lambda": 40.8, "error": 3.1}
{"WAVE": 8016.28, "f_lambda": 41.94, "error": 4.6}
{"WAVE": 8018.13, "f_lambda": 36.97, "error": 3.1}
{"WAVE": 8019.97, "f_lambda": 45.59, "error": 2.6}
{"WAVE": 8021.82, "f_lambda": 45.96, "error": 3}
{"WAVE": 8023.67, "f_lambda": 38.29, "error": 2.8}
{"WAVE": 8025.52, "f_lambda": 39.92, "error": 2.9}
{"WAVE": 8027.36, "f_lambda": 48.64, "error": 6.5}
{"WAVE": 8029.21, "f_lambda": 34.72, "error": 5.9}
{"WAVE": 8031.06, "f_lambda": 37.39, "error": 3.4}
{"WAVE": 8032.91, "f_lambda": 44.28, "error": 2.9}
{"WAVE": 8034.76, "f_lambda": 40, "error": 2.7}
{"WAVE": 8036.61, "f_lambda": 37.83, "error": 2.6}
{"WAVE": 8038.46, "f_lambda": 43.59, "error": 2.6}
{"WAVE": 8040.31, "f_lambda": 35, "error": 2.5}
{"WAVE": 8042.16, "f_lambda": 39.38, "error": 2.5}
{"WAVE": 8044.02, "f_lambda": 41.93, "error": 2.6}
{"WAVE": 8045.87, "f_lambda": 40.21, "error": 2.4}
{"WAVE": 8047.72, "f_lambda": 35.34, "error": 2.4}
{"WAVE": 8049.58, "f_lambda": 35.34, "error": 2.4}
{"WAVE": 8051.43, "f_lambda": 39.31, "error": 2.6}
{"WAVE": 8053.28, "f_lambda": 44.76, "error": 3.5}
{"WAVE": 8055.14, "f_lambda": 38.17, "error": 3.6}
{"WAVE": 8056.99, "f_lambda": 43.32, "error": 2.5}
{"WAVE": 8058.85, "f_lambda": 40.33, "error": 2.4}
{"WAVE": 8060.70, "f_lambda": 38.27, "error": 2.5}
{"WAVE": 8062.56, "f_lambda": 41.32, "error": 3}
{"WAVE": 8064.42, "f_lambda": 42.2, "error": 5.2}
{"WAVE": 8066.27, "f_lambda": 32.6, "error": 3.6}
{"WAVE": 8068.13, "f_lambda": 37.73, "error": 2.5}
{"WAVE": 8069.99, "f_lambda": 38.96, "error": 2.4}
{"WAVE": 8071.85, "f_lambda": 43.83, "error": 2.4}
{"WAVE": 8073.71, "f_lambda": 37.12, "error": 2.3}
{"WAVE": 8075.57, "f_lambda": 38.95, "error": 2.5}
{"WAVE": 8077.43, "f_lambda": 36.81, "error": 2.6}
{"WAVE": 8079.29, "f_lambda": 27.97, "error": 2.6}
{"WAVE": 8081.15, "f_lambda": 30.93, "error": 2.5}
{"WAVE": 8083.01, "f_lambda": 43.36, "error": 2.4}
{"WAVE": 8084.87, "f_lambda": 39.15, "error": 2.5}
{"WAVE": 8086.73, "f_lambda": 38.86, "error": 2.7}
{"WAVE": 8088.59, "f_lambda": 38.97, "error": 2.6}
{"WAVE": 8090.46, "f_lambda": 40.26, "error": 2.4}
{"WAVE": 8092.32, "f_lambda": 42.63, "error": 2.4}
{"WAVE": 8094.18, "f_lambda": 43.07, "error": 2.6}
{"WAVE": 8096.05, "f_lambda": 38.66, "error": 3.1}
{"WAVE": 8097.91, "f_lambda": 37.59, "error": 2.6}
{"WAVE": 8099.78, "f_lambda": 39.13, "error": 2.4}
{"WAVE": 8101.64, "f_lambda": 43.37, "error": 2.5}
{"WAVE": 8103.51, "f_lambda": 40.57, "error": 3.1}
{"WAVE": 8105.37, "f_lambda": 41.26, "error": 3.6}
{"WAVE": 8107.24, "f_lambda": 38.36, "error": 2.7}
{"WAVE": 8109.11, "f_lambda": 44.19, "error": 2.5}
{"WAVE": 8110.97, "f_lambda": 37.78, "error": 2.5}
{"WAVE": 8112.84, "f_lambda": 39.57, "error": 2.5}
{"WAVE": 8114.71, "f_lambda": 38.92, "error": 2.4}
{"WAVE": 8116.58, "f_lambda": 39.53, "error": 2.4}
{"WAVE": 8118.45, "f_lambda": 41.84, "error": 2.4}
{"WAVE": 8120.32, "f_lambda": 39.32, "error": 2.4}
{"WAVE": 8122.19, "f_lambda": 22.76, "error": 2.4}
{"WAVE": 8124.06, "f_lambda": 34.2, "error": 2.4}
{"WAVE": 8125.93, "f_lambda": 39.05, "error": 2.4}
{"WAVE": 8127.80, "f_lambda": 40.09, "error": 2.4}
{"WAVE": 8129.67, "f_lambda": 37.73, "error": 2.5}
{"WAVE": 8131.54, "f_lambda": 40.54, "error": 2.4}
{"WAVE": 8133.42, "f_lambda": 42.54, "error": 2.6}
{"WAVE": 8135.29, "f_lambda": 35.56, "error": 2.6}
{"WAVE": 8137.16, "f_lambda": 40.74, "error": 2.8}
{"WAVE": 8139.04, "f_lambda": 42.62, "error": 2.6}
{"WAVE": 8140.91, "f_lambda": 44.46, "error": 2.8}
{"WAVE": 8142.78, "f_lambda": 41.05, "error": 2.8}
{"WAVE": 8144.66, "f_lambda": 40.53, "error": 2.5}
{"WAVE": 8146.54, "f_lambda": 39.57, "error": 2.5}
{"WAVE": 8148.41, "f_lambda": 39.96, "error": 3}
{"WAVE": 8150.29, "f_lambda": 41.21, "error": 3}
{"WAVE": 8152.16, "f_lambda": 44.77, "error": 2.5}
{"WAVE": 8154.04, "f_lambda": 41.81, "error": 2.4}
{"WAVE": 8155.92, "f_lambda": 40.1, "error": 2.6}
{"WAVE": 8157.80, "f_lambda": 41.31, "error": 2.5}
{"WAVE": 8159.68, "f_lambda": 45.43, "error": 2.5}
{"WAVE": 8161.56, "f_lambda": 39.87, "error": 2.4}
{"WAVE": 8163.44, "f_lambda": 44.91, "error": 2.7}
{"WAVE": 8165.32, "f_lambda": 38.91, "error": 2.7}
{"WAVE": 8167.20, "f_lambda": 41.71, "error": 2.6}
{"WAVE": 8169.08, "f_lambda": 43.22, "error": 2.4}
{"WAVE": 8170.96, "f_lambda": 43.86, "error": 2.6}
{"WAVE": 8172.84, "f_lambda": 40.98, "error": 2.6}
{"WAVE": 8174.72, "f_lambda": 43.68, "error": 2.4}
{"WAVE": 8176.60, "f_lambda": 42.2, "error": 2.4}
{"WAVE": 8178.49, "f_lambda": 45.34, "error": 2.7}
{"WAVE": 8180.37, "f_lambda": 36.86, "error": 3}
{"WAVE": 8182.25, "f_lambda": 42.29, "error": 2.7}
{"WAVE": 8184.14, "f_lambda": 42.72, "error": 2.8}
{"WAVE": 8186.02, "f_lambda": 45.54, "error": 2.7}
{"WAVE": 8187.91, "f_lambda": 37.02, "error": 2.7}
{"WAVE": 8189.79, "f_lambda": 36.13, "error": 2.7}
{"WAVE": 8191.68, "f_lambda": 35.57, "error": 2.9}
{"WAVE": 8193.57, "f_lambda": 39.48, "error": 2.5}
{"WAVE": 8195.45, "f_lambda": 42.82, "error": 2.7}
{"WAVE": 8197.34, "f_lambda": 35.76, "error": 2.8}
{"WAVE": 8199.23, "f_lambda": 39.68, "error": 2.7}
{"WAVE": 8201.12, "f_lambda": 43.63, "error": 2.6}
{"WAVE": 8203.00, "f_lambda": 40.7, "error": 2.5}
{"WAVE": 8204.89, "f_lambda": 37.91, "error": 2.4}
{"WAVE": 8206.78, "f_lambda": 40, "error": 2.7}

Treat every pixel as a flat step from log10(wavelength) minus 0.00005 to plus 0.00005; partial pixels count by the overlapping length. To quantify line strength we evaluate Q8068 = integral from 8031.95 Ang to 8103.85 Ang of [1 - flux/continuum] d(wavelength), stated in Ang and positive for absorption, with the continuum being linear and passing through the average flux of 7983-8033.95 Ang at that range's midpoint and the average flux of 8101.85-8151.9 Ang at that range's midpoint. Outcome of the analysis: 1.9 Ang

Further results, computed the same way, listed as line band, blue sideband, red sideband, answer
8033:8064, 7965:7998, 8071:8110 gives 0.3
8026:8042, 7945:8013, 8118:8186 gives 0.5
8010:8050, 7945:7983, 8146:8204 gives 1.7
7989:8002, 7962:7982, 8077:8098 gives 0.2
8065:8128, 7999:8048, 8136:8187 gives 4.5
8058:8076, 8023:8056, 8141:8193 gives 0.4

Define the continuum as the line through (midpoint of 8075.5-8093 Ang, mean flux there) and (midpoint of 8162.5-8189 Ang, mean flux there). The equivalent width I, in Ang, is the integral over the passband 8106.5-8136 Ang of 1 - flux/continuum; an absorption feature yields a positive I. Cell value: 0.9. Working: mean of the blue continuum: 37.7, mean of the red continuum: 42.1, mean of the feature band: 38.3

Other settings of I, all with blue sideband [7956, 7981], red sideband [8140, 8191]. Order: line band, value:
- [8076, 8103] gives 2.07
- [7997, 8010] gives 0.61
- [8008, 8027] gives 0.40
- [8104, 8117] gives 0.57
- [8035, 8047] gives 0.69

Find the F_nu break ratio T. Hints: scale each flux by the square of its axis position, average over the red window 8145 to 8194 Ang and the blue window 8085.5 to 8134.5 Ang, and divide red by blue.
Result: 1.07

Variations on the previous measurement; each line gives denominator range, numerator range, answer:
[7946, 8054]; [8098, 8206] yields 1.02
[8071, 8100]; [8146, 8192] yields 1.10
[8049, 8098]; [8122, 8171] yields 1.06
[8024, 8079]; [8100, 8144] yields 1.02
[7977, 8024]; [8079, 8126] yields 0.96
